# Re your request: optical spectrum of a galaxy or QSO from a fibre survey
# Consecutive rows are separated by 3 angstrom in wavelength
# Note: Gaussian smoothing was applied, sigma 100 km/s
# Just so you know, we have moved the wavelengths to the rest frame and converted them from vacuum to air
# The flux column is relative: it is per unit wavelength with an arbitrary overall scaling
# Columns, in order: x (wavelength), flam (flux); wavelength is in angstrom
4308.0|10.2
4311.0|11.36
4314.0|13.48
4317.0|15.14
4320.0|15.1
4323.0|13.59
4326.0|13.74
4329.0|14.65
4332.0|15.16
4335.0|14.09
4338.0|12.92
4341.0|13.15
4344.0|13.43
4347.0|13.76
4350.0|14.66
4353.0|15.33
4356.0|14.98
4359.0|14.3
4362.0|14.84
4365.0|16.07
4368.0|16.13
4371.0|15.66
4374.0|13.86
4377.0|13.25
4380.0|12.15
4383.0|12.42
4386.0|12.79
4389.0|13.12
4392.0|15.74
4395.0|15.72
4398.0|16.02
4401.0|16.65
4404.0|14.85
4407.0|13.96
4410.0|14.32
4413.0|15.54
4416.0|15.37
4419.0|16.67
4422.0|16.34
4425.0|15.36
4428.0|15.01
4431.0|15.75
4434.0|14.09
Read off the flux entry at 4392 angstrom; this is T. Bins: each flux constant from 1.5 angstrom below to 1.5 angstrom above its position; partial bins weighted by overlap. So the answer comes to 15.74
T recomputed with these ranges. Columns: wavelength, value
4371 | 15.66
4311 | 11.36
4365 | 16.07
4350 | 14.66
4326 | 13.74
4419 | 16.67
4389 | 13.12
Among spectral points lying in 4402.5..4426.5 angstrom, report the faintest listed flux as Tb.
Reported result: 13.96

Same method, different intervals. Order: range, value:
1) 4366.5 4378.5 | 13.25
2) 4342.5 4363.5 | 13.43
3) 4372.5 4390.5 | 12.15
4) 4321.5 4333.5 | 13.59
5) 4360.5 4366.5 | 14.84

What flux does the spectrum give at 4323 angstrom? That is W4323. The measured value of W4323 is 13.59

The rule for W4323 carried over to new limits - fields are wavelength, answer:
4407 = 13.96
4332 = 15.16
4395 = 15.72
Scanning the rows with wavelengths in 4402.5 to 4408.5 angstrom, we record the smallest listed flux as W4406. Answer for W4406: 13.96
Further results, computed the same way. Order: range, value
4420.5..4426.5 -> 15.36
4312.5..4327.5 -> 13.48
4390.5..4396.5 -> 15.72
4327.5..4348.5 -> 12.92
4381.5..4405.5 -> 12.42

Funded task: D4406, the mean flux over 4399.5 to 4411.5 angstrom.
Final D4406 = 14.9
